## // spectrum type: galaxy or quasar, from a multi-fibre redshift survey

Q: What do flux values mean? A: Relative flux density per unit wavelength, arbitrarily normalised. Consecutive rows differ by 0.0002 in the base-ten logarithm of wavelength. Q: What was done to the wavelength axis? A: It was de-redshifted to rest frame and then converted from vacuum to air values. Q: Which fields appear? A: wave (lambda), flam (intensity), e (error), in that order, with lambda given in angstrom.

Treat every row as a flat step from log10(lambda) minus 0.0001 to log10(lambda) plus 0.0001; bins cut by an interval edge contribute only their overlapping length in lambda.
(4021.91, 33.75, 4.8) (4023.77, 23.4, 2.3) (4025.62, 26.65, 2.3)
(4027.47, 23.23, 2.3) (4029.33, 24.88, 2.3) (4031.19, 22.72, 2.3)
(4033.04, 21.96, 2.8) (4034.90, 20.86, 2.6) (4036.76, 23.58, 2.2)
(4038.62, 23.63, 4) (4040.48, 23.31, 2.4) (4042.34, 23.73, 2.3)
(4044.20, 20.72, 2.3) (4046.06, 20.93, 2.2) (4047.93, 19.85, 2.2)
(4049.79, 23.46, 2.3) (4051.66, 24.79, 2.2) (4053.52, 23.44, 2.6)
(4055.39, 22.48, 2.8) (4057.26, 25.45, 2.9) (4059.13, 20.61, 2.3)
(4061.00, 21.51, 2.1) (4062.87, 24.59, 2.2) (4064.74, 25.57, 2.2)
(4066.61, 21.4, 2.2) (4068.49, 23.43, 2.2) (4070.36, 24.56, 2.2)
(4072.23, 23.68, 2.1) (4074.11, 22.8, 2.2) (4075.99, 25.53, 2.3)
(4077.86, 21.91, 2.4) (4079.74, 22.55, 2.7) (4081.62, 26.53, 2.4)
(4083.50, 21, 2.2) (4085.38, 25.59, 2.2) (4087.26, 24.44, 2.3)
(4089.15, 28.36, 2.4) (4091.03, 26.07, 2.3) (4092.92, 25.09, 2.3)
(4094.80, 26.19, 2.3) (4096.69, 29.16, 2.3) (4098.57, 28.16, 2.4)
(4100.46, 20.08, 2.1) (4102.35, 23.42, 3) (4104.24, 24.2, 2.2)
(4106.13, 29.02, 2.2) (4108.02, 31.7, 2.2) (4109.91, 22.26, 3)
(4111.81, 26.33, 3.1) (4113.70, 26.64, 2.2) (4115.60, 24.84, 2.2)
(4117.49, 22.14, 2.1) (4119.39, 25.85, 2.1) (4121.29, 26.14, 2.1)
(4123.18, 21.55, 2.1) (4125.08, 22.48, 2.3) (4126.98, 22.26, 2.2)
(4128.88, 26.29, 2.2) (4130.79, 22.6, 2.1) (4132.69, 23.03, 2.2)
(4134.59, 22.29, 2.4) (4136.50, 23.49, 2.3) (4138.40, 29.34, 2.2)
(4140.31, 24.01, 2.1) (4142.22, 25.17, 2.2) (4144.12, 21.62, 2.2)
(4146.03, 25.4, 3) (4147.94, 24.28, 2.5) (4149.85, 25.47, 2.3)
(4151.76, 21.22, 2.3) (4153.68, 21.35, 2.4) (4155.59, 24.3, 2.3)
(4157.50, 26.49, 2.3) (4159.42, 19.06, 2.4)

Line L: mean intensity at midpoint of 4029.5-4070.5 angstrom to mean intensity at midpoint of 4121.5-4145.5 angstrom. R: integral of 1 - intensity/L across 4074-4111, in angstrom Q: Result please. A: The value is -3.06 angstrom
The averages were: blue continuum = 22.9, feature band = 25.3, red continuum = 23.8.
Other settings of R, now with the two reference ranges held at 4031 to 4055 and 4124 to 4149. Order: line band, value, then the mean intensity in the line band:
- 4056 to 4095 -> -1.7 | 24.1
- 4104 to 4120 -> -1.6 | 26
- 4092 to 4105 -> -1.0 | 25.2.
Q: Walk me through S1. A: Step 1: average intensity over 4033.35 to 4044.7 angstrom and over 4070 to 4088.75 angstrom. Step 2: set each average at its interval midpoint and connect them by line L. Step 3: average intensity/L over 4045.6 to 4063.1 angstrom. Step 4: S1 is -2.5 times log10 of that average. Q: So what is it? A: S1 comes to 0.02 mag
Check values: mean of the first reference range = 22.7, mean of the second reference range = 24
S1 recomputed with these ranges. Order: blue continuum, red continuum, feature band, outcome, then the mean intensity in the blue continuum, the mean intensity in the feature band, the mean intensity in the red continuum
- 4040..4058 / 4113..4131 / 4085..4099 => -0.13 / 22.8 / 26.6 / 24.1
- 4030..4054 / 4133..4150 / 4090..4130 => -0.06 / 22.5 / 25.2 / 24.5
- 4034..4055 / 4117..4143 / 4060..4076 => -0.03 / 22.6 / 23.6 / 24.1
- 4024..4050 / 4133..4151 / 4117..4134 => 0.03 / 22.8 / 23.6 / 24.5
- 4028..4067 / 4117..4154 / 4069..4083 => -0.03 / 22.9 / 23.8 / 23.9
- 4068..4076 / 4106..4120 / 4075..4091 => -0.01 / 23.9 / 24.6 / 25.9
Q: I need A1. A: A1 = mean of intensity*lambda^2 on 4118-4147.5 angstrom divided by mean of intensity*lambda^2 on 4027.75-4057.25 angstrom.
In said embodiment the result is 1.10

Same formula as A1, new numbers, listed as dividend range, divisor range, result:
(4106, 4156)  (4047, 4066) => 1.09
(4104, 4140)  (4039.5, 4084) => 1.11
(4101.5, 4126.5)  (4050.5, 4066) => 1.10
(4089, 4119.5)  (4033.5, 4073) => 1.15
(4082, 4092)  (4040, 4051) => 1.17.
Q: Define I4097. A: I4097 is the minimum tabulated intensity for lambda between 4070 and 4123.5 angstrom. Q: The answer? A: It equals 20.08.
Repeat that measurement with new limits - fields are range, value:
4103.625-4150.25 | 21.55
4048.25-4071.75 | 20.61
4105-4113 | 22.26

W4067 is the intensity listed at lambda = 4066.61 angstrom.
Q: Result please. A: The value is 21.4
